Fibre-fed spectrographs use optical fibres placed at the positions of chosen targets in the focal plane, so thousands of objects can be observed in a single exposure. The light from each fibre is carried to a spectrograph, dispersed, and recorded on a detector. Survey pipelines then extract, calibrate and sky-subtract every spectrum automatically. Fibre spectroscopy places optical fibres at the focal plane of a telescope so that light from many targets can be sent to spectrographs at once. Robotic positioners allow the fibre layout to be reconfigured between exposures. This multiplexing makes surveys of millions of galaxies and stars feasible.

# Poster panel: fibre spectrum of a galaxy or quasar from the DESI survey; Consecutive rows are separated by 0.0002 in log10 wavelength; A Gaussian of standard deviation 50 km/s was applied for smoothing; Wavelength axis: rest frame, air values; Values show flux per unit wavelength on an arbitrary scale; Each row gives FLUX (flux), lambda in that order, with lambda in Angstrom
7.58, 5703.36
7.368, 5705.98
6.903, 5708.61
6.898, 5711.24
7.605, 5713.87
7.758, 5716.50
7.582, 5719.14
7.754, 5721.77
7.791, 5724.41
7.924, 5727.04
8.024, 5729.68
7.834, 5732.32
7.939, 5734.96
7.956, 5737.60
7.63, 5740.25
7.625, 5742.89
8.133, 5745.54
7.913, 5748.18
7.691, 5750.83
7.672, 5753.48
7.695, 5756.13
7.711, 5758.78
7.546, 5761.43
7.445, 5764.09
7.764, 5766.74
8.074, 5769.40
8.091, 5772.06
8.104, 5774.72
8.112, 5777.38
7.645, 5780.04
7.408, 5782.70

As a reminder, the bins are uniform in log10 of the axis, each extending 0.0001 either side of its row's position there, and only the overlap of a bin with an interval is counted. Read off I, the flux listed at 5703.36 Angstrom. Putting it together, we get 7.58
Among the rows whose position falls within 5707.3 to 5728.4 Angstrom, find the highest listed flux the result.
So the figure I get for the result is 7.924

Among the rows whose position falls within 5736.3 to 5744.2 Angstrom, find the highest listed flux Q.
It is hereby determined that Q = 7.956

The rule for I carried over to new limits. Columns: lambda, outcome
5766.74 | 7.764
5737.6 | 7.956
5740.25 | 7.63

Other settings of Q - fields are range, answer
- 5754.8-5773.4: 8.091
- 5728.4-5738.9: 8.024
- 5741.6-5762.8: 8.133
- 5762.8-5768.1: 7.764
